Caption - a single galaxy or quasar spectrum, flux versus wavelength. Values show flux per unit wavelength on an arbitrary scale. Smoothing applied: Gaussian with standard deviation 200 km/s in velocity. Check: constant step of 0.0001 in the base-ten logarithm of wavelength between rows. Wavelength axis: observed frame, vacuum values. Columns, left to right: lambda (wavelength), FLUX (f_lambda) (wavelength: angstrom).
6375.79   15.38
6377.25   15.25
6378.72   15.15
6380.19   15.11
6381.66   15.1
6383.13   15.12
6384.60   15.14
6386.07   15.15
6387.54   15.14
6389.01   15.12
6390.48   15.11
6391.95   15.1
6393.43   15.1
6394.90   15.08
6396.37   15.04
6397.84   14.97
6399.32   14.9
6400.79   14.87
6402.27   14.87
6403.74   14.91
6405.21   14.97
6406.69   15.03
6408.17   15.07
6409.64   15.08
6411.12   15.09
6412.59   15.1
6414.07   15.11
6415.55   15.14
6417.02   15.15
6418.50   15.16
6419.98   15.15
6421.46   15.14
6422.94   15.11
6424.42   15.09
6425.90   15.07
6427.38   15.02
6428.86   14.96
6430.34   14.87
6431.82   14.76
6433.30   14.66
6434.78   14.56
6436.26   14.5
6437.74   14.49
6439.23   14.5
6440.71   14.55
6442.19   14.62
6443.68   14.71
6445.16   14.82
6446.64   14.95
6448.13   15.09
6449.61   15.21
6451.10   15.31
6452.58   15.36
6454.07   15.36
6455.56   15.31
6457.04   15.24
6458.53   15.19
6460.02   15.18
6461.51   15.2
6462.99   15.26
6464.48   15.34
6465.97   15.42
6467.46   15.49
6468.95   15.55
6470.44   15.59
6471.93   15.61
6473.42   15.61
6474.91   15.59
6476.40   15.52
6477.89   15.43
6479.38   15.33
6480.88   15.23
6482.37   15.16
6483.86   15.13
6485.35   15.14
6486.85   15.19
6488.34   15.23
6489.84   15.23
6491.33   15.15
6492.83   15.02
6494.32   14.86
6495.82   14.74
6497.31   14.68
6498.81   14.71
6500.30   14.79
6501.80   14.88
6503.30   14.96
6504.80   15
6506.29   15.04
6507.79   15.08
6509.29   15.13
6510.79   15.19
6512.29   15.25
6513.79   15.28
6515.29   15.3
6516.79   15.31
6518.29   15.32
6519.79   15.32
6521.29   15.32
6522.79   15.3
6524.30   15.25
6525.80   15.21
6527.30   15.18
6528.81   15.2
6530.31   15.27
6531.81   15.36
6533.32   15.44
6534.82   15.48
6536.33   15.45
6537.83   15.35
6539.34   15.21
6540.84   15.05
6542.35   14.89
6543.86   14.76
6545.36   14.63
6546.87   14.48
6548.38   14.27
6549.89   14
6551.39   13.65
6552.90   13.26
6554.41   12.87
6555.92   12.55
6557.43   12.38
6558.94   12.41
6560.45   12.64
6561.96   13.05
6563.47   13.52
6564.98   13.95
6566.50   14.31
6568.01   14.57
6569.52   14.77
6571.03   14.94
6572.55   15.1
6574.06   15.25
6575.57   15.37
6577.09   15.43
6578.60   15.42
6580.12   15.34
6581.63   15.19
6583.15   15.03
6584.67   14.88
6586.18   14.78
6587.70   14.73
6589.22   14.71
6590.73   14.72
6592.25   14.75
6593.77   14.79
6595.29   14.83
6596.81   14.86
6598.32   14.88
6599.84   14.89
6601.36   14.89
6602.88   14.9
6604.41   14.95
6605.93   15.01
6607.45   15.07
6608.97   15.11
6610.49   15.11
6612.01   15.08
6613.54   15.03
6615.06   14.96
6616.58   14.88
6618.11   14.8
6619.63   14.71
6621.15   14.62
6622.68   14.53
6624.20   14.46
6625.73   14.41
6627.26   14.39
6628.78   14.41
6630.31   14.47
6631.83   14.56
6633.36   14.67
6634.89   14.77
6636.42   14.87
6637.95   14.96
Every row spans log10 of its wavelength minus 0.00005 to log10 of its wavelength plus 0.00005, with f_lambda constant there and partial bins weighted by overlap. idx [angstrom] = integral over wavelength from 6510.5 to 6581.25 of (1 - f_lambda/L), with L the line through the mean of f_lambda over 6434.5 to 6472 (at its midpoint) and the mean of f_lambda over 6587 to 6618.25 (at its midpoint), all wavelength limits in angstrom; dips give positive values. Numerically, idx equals 1.51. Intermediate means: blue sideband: 15.1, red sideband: 14.9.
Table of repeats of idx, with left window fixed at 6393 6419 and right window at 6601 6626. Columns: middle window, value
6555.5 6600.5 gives 1.2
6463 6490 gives -0.7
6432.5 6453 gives 0.3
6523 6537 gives -0.4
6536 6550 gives 0.1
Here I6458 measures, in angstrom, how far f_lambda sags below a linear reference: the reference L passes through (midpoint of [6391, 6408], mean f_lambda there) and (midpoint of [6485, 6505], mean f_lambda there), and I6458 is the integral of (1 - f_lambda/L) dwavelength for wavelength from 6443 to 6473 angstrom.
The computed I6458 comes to -0.59 angstrom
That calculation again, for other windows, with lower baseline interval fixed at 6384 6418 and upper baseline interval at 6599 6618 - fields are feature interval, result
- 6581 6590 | 0.1 angstrom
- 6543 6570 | 2.4 angstrom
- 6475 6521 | -0.3 angstrom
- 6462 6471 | -0.2 angstrom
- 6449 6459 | -0.2 angstrom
